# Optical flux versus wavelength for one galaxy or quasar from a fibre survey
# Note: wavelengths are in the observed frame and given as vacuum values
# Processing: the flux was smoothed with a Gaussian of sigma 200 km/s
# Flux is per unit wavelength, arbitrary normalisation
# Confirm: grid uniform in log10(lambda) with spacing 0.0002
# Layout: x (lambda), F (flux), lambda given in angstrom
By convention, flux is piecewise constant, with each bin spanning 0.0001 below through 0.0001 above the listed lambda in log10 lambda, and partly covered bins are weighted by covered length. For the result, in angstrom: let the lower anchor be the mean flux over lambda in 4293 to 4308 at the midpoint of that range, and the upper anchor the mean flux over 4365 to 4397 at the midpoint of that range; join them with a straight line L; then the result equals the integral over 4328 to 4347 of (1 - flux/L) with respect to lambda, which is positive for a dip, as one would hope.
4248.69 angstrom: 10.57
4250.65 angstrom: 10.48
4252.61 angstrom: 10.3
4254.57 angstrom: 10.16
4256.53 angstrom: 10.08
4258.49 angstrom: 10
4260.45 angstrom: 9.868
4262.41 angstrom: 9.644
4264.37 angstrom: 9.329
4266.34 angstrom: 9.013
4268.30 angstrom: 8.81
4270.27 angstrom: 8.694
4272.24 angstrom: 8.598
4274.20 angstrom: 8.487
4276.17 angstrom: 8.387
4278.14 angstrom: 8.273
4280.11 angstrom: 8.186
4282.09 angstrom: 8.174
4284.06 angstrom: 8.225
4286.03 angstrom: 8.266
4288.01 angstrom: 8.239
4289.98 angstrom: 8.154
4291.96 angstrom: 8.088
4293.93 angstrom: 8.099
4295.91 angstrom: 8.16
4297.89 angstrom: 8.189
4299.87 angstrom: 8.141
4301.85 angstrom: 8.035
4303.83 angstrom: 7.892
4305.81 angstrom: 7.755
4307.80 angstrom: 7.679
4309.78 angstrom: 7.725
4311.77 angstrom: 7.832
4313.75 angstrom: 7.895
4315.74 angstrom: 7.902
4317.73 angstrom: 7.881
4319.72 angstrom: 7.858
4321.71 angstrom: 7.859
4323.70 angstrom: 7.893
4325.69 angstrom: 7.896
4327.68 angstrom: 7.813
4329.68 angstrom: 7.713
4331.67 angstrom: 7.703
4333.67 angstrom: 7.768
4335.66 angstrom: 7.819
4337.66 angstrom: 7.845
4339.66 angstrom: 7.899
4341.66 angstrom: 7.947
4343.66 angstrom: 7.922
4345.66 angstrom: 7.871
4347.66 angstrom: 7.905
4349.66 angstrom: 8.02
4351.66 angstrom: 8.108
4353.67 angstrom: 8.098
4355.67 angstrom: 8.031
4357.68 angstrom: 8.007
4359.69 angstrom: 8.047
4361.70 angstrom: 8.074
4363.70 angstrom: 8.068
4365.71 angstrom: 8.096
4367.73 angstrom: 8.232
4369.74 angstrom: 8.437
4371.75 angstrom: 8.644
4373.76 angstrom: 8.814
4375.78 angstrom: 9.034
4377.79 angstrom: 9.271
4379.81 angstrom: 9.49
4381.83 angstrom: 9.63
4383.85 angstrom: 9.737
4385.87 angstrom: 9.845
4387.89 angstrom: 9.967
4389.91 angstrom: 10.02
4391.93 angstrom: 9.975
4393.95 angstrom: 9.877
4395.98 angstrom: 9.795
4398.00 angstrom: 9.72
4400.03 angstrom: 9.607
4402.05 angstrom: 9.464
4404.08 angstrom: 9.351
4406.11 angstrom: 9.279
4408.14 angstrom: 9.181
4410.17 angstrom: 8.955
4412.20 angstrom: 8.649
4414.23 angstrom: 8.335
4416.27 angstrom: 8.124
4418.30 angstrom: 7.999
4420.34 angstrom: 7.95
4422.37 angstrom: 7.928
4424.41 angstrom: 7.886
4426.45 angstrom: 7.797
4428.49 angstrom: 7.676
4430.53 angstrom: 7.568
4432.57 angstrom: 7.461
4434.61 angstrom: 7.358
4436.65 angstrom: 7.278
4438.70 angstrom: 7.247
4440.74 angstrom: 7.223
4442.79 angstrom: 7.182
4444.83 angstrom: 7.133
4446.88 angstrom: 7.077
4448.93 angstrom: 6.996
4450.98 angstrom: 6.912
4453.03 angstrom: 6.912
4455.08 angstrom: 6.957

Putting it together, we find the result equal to 1.71 angstrom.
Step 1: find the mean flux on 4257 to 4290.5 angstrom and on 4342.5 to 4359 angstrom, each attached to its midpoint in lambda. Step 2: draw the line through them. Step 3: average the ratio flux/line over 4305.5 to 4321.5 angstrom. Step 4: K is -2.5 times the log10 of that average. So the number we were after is 0.07 mag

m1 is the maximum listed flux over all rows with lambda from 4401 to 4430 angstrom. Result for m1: 9.464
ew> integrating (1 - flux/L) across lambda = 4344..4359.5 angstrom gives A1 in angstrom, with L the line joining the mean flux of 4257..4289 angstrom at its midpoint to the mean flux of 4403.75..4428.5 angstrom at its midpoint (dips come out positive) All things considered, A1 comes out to 1.0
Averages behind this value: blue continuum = 8.78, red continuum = 8.39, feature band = 8.01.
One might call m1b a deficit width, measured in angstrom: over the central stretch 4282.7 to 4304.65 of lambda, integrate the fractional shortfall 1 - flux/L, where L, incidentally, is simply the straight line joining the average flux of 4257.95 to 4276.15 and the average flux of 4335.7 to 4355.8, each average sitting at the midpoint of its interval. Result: 1.5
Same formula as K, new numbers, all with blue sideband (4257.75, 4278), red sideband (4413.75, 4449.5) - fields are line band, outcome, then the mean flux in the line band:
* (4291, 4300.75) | 0.08 mag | 8.14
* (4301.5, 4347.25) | 0.09 mag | 7.84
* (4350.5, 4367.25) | 0.02 mag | 8.07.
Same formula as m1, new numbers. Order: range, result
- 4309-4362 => 8.108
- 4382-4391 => 10.02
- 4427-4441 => 7.676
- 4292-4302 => 8.189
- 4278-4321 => 8.273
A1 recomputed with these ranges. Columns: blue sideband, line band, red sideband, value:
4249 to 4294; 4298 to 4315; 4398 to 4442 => 1.8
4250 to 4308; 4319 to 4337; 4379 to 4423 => 2.2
